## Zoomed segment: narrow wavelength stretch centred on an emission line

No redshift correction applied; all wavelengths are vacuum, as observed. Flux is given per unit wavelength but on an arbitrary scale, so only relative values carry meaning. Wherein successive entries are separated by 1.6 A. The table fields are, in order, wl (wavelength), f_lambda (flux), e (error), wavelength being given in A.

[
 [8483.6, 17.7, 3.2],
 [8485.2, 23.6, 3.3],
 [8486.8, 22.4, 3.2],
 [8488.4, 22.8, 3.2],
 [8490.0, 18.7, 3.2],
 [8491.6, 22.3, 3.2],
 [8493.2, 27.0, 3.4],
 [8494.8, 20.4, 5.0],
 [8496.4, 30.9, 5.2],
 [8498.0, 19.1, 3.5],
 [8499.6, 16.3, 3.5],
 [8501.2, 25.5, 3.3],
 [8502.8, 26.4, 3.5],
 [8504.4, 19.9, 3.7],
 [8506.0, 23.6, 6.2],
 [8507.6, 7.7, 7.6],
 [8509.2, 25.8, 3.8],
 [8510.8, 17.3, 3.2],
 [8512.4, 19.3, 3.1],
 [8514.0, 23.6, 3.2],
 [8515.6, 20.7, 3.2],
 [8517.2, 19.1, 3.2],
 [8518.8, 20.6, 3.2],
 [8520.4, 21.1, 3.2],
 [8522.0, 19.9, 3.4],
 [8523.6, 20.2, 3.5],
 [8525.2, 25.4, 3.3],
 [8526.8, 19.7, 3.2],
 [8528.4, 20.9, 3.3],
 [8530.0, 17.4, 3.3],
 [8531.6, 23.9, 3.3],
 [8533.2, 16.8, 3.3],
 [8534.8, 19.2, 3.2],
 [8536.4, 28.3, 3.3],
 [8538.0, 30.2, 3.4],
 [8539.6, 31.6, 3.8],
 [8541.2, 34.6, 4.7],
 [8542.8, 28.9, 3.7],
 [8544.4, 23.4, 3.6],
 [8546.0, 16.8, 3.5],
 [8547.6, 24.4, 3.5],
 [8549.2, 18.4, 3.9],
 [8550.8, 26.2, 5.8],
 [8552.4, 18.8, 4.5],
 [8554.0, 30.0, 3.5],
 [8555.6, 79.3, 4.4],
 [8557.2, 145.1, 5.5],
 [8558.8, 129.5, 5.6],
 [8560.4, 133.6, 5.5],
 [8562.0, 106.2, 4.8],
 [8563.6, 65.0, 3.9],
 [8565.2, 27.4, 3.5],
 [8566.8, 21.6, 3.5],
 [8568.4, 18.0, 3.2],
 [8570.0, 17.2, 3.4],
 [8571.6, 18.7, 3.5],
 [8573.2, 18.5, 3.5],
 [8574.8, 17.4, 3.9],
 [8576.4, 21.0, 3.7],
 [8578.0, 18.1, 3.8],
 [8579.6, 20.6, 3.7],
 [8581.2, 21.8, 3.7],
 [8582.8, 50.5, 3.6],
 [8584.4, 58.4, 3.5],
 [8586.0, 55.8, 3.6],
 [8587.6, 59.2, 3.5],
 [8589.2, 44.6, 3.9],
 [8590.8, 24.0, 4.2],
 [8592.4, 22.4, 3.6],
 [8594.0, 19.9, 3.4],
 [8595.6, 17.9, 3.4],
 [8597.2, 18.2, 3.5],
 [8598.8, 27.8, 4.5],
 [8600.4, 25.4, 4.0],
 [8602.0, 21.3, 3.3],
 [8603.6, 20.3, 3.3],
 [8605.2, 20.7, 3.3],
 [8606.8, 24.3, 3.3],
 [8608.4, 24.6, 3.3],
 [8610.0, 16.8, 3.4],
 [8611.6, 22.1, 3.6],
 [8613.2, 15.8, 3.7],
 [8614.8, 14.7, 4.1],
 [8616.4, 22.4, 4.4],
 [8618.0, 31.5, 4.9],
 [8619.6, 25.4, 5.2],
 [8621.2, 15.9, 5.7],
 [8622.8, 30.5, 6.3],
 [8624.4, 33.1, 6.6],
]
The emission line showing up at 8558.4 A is H-alpha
